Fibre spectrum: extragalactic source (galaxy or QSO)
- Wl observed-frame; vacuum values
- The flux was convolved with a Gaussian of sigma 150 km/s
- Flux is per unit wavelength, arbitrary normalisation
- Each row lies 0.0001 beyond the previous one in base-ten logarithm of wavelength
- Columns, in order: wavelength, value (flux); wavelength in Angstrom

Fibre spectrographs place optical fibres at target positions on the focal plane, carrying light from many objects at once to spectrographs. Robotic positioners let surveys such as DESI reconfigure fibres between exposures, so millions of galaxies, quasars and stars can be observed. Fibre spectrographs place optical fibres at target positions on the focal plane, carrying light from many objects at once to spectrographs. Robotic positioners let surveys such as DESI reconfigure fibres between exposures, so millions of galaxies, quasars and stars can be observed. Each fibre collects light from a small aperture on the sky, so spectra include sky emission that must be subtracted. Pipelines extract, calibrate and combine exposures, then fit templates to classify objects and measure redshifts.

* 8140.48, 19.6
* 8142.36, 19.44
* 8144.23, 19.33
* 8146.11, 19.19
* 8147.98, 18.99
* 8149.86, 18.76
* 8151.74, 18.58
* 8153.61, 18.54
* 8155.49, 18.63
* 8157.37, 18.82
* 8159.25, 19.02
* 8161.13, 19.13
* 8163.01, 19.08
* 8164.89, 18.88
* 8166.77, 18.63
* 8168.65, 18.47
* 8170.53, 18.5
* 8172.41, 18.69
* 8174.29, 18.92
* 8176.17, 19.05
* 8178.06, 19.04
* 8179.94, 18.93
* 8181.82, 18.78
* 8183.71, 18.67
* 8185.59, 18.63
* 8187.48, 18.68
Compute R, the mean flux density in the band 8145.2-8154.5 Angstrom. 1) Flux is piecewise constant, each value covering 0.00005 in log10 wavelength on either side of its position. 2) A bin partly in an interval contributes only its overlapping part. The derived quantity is 18.8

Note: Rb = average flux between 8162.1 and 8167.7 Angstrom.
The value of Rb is 18.9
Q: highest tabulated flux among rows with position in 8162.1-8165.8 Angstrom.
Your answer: 19.08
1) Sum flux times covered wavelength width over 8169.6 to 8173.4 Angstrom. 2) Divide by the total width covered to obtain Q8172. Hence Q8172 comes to 18.6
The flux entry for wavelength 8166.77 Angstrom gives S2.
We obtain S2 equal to 18.63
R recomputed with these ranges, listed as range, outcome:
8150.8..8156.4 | 18.6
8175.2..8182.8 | 18.9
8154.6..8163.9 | 18.9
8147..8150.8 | 18.9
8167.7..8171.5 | 18.5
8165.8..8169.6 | 18.6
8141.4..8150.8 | 19.1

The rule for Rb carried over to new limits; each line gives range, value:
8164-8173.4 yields 18.6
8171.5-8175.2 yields 18.8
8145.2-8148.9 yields 19.1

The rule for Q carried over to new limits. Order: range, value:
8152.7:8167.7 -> 19.13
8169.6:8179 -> 19.05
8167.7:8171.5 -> 18.5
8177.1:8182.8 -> 19.04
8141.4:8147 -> 19.44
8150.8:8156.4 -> 18.63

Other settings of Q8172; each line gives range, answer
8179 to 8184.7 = 18.8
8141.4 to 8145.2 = 19.4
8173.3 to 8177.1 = 19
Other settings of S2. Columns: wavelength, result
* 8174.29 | 18.92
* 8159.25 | 19.02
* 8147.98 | 18.99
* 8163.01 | 19.08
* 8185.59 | 18.63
